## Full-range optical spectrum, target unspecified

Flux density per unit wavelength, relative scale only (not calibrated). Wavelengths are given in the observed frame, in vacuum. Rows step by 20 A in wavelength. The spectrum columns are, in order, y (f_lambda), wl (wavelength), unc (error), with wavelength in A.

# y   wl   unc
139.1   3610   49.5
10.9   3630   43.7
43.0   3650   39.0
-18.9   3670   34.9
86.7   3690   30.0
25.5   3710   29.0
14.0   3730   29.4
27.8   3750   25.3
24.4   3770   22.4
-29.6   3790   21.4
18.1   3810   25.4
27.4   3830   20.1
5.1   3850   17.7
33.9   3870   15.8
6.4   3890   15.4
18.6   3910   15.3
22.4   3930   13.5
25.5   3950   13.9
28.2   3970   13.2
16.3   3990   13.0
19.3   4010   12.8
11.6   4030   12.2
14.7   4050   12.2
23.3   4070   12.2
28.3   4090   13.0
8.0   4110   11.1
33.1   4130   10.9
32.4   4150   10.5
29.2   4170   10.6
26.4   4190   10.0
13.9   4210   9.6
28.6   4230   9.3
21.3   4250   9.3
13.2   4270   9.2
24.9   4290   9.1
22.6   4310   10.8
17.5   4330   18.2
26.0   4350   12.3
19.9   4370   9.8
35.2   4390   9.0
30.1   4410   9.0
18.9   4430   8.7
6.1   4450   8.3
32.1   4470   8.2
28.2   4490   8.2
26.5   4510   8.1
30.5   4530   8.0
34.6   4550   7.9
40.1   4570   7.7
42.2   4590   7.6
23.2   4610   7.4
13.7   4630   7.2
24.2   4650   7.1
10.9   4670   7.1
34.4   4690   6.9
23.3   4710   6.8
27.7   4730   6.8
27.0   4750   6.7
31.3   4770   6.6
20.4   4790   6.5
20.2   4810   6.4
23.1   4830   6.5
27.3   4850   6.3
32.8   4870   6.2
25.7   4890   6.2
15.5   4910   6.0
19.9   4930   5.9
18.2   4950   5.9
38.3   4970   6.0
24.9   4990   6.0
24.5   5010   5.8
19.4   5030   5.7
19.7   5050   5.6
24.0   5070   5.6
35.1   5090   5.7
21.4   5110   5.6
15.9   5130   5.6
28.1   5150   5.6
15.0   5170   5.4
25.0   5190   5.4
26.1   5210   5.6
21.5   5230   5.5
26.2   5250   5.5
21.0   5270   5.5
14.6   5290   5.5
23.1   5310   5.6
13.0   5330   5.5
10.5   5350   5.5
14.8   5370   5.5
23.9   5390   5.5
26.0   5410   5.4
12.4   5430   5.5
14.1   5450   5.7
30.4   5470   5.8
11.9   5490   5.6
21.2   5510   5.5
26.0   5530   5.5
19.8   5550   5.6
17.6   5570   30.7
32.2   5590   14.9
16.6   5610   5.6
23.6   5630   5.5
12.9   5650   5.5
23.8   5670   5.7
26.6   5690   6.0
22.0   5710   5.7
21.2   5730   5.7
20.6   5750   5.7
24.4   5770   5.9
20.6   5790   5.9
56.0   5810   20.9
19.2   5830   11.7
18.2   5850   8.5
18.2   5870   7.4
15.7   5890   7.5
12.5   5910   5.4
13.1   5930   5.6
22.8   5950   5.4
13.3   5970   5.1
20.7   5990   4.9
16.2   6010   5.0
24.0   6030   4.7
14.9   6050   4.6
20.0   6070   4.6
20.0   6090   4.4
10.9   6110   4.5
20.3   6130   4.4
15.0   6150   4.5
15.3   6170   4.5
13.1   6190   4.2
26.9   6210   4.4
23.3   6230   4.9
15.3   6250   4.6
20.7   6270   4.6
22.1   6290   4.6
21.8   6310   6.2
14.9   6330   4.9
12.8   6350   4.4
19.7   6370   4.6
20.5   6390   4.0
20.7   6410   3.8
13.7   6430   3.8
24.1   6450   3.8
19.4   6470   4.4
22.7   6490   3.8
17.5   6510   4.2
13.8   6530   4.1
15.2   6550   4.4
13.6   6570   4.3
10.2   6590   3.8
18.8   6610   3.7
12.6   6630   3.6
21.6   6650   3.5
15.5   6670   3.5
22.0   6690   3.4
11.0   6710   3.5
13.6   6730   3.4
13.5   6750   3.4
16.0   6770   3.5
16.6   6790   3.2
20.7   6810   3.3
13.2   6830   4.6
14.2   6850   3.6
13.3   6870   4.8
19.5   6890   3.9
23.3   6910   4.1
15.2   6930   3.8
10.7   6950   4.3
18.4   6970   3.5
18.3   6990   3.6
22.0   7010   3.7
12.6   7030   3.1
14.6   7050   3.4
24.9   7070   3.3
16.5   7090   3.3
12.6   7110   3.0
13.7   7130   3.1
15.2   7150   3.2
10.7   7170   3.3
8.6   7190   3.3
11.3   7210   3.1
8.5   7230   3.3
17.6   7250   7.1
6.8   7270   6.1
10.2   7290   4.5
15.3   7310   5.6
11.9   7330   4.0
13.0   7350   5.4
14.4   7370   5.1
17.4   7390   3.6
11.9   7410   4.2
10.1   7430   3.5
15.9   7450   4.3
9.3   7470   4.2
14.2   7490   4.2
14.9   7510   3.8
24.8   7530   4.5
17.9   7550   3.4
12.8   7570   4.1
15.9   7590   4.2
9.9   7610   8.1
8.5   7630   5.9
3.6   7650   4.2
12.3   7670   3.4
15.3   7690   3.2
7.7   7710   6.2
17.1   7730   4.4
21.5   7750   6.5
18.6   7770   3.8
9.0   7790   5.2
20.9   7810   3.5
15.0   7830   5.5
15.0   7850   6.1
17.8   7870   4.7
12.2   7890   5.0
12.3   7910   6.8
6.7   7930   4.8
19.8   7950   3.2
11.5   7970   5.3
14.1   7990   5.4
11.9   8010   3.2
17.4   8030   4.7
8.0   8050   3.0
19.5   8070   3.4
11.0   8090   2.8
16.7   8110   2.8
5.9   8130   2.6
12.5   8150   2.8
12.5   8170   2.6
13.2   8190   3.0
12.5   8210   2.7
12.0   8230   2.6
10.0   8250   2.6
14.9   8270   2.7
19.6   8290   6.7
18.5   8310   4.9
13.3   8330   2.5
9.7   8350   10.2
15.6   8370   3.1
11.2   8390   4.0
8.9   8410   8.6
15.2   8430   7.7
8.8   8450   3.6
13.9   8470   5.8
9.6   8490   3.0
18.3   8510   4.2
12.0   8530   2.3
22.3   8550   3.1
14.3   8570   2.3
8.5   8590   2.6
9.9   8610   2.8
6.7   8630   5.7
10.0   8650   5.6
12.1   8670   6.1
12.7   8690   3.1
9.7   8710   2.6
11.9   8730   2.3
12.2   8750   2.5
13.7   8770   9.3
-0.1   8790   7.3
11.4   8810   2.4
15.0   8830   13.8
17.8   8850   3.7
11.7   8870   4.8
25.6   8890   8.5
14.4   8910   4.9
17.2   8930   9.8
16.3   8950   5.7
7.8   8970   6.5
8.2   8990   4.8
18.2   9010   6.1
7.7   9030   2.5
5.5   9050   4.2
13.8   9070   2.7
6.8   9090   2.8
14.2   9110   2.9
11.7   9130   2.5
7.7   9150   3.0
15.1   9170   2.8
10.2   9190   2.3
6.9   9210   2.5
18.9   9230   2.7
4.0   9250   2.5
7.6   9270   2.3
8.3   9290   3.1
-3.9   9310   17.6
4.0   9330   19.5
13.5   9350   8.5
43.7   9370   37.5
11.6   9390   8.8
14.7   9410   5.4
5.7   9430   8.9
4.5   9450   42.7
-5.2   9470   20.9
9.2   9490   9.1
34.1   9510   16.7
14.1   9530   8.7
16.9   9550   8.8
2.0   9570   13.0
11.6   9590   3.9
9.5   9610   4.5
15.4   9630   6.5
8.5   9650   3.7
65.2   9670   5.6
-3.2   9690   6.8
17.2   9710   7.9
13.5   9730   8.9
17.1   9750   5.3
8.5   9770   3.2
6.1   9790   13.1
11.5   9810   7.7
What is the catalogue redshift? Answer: 1.593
